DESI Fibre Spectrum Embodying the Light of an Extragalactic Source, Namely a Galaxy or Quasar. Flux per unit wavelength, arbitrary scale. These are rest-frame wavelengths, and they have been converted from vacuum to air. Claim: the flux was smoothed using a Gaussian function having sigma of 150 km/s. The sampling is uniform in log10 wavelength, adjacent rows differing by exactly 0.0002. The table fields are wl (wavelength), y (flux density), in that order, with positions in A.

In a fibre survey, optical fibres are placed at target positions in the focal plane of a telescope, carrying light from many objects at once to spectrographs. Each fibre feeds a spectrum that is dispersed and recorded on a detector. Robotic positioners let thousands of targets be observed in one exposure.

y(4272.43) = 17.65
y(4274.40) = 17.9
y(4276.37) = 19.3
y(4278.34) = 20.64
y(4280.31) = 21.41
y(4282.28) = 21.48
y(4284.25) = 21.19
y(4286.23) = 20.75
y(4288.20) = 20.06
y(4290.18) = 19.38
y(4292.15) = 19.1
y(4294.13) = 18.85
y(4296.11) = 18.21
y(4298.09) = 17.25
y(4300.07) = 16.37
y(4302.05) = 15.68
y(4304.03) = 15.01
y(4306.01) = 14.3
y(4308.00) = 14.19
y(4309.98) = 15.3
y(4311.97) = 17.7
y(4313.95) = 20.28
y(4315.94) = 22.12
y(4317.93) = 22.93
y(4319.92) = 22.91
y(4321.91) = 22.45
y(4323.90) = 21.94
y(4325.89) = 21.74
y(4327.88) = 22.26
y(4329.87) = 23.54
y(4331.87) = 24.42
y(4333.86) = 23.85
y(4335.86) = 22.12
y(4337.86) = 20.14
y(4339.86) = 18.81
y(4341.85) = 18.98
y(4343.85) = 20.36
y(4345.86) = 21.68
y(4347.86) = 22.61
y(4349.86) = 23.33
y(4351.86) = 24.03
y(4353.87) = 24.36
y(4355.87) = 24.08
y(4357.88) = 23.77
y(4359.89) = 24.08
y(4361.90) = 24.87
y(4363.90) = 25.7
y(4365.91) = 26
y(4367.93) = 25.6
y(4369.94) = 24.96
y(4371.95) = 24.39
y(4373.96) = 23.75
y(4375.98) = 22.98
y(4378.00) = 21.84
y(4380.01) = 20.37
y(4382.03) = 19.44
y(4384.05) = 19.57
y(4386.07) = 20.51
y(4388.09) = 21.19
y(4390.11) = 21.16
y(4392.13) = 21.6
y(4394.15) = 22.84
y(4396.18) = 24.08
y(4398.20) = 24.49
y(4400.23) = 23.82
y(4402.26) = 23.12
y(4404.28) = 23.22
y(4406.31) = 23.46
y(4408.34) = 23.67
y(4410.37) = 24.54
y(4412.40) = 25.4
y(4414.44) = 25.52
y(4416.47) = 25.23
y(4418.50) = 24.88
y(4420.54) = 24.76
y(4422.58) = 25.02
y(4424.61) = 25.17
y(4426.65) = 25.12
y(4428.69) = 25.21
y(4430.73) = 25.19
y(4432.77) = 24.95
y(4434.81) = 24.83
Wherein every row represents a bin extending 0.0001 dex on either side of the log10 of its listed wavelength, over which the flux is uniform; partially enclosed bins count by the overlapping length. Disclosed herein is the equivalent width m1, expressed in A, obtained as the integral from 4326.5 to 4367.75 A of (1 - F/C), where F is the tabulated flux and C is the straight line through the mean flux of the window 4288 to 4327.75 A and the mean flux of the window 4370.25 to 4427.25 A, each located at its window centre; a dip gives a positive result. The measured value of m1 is -4.4 A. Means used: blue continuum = 18.8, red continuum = 23.3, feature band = 23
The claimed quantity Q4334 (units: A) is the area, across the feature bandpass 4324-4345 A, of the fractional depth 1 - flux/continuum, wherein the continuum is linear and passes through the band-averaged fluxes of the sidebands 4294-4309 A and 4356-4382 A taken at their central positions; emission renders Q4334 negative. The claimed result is -1.9 A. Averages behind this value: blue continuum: 16.1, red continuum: 23.8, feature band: 21.6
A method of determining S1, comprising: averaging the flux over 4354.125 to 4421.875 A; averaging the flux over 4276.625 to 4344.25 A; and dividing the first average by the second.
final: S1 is 1.18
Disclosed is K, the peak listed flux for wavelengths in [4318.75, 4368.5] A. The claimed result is 26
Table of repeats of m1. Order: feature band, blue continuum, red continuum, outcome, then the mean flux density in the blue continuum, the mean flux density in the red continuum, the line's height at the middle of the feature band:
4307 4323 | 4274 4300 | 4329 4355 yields 0.9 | 19.6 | 22.2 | 20.9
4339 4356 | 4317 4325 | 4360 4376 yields 1.4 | 22.5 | 24.9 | 23.8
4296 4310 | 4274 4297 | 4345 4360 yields 3.5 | 19.9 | 23.5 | 20.8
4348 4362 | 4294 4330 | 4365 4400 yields -1.8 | 19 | 22.6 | 21.2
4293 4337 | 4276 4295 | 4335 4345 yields 1.0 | 20.3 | 20.1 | 20.2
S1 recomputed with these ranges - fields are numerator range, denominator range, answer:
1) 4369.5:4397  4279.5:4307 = 1.19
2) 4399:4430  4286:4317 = 1.39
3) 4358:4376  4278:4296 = 1.23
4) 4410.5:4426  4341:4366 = 1.08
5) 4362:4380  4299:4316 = 1.47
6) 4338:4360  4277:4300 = 1.13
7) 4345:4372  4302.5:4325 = 1.28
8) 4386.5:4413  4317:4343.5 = 1.06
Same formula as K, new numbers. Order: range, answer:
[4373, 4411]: 24.54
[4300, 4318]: 22.93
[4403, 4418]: 25.52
